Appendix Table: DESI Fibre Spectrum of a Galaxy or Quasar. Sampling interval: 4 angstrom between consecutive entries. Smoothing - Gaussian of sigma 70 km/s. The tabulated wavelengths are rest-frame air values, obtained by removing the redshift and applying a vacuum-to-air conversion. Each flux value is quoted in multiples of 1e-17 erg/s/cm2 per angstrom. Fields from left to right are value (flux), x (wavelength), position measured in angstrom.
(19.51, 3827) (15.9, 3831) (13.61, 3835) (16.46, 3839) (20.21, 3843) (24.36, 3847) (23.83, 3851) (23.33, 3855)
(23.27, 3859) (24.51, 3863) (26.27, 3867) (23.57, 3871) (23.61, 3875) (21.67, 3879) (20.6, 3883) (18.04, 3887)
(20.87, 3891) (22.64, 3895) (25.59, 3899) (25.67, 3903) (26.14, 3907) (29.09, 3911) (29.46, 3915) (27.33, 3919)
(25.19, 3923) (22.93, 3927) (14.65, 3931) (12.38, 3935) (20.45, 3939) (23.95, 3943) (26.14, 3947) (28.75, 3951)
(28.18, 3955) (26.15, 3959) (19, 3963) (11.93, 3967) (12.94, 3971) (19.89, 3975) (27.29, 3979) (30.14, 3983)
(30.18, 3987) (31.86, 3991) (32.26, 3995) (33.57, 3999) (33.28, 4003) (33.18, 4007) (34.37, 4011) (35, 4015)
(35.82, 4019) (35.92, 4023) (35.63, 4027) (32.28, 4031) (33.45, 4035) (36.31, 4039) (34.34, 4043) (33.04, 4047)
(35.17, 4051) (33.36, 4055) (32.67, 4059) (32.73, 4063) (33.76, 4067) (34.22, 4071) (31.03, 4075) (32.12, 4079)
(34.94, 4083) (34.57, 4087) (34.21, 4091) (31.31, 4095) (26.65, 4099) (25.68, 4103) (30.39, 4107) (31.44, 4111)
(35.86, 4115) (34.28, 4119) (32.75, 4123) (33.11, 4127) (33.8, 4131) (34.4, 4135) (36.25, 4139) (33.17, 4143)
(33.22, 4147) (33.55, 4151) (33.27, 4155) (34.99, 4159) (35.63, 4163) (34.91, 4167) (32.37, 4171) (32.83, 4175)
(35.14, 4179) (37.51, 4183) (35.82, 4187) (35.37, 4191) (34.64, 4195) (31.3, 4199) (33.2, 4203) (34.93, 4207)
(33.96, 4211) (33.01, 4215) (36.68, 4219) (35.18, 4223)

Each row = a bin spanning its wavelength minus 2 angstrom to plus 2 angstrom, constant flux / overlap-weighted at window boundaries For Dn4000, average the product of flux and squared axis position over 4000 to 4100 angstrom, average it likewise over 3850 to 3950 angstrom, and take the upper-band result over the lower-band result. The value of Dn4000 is 1.56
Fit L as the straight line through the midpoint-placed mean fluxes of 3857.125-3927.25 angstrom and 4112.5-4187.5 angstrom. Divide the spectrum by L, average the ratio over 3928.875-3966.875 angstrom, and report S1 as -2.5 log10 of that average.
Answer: 0.22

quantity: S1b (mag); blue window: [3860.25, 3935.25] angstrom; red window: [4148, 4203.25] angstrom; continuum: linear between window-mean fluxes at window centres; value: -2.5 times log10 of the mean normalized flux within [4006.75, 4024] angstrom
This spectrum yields -0.239 mag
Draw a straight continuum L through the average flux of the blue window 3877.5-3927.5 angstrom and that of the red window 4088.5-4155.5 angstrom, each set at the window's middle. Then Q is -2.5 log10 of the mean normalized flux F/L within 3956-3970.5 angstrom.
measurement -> 0.36 mag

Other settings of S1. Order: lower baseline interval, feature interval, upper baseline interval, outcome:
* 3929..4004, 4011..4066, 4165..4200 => -0.23 mag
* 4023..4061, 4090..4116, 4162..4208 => 0.13 mag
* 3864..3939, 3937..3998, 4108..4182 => 0.06 mag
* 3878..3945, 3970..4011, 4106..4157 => -0.09 mag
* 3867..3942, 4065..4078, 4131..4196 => -0.09 mag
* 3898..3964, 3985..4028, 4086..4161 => -0.22 mag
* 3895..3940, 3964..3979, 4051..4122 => 0.49 mag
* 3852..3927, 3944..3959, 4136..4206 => -0.03 mag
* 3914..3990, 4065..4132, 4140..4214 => -0.07 mag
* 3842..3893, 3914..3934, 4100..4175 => 0.08 mag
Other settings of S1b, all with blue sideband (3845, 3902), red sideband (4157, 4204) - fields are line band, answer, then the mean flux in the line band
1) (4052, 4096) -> -0.093 mag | 33.3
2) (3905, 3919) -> -0.149 mag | 28.1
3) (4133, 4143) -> -0.063 mag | 34.9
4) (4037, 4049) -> -0.177 mag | 34.6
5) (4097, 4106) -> 0.184 mag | 26.6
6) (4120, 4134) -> -0.029 mag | 33.4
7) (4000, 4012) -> -0.196 mag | 33.5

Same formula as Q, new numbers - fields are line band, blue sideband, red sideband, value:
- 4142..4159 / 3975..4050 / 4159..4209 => 0.02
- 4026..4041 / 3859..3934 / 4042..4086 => -0.09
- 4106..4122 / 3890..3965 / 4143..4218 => -0.05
